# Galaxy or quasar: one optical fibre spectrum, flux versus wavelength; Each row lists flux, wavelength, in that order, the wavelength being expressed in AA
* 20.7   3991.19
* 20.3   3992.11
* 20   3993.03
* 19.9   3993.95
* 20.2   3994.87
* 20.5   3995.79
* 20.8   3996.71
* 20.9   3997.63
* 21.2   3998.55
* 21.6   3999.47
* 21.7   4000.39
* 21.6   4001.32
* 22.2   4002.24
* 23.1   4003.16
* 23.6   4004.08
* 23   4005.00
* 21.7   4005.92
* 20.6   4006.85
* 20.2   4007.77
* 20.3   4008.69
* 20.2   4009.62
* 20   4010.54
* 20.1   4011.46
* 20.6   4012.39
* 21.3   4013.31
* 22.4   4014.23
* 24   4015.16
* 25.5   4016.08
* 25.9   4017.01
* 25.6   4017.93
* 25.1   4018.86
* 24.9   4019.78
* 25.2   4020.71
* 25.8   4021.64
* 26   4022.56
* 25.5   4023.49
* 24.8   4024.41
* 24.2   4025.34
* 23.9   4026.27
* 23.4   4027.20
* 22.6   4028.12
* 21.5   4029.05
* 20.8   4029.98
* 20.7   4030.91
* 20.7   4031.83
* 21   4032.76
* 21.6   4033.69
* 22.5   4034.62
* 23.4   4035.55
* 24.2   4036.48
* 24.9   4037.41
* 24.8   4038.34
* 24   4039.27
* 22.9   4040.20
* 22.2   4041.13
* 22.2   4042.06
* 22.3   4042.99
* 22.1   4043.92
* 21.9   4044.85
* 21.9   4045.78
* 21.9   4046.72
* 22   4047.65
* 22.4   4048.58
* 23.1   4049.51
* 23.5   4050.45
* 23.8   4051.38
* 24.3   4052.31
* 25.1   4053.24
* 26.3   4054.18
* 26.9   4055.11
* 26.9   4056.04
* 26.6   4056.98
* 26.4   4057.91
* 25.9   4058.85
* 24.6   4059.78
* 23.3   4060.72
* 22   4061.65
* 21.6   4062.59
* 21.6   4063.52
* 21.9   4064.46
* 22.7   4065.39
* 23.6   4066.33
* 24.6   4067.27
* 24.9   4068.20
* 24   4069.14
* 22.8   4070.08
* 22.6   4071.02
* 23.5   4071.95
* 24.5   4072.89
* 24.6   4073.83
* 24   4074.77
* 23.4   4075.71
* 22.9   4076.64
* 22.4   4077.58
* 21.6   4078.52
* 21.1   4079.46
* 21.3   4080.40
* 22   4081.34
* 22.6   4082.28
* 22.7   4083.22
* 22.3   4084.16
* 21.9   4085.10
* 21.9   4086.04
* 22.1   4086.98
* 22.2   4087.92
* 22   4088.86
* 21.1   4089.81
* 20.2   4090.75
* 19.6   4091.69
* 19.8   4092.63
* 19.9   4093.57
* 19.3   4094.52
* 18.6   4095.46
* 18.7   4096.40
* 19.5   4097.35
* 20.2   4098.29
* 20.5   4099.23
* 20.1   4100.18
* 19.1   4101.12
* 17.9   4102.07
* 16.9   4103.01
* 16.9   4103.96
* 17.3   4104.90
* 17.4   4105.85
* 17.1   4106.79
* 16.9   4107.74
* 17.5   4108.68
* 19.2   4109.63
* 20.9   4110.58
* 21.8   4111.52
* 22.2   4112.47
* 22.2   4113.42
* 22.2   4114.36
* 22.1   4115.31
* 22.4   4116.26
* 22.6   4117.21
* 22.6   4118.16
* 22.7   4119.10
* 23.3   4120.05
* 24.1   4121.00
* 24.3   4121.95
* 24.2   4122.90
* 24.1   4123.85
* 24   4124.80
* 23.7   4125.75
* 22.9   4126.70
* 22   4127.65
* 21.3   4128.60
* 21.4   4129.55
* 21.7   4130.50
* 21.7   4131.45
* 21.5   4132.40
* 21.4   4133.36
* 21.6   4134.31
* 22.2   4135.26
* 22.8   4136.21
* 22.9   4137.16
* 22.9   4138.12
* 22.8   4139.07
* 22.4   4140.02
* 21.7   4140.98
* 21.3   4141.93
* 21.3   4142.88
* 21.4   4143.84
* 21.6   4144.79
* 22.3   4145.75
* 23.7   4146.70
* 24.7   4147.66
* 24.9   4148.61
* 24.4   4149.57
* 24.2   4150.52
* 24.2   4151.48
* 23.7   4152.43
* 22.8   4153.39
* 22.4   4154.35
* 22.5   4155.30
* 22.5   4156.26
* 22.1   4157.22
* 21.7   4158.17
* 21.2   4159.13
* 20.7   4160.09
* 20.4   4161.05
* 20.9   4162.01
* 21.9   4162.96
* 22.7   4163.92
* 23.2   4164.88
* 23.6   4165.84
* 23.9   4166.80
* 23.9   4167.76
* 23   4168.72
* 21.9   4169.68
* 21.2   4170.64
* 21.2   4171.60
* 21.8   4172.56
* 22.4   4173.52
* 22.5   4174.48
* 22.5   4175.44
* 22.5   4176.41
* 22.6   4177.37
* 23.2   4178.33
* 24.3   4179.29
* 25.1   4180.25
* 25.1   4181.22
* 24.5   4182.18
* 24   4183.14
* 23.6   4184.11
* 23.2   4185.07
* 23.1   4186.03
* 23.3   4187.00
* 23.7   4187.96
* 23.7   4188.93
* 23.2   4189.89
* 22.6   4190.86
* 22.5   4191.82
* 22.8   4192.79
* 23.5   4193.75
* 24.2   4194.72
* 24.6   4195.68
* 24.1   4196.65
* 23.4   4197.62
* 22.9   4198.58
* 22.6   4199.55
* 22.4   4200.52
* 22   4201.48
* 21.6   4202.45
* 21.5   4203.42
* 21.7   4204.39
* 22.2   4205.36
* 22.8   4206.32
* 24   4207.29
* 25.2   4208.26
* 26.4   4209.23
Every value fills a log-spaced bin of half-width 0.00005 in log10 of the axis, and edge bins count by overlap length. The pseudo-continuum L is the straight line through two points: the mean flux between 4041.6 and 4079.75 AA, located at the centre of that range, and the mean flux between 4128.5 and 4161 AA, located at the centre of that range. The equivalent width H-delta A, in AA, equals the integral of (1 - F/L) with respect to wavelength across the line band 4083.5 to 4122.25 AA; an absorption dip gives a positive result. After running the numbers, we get 4.19 AA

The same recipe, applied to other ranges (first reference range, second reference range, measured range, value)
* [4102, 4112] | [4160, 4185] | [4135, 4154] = -1.9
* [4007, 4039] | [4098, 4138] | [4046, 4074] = -2.0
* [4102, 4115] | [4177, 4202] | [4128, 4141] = -1.0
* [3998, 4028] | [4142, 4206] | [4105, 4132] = 1.4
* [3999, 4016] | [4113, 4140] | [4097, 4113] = 2.5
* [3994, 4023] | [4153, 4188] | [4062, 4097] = 0.8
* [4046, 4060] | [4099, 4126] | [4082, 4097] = 1.0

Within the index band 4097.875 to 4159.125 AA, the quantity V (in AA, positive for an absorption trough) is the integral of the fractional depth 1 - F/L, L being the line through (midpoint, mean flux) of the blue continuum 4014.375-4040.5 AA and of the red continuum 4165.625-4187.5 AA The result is 4.2 AA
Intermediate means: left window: 23.7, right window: 23.1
